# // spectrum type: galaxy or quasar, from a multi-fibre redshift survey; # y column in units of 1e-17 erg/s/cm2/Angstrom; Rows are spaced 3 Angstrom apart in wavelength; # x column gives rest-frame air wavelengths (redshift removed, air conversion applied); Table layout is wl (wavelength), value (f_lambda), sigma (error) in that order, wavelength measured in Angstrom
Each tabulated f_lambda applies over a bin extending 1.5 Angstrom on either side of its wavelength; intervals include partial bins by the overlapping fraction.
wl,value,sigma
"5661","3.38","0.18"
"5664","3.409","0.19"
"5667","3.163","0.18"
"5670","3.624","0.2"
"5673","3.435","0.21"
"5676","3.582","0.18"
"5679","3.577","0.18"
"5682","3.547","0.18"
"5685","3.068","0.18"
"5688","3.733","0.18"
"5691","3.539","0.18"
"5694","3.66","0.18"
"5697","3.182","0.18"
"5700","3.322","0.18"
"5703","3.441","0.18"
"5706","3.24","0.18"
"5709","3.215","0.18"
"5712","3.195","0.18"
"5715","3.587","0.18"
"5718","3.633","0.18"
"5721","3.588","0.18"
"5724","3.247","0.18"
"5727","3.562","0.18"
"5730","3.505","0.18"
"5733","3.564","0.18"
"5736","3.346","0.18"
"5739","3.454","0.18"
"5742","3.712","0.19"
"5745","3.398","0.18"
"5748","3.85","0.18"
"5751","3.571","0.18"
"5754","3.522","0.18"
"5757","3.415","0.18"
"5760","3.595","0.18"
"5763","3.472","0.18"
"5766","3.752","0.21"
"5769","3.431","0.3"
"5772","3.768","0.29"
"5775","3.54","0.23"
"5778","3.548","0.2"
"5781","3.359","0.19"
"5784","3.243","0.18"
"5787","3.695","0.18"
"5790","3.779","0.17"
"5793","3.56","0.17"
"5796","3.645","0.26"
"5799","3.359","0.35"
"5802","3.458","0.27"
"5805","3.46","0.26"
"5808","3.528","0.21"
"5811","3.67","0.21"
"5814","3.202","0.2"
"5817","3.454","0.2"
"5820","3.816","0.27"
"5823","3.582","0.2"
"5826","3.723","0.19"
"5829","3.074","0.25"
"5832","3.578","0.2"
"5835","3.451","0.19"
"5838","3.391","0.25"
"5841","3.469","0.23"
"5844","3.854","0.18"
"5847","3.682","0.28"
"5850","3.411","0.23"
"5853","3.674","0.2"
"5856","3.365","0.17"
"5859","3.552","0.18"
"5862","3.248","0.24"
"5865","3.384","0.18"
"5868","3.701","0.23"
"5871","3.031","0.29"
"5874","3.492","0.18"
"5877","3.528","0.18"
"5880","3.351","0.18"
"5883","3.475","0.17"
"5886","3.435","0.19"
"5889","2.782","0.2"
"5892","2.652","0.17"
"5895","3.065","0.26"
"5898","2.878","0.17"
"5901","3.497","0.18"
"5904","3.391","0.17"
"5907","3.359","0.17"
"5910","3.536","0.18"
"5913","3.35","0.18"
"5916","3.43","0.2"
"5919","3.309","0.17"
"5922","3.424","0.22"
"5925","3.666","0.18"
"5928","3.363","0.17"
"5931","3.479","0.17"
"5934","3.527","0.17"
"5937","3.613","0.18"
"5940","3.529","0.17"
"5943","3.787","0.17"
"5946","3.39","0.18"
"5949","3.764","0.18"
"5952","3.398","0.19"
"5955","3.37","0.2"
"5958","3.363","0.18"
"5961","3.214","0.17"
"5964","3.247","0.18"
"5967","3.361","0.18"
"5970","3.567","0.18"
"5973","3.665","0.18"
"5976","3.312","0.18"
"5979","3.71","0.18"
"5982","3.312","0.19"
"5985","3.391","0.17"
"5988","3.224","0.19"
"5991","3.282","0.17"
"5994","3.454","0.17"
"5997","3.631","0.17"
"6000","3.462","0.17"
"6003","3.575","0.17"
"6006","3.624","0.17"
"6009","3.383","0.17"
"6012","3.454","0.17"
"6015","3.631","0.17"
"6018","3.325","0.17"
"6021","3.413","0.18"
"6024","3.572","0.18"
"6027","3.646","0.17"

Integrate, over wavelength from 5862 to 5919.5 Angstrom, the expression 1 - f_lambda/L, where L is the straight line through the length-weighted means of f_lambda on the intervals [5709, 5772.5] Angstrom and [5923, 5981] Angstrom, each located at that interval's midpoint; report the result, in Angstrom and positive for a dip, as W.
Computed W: 3.3 Angstrom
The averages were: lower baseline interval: 3.52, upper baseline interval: 3.49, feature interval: 3.3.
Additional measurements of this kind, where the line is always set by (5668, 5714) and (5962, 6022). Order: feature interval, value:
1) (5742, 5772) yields -1.3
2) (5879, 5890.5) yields 0.6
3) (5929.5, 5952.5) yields -0.8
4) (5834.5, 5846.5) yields -0.4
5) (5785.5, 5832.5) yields -1.4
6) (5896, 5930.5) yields 0.6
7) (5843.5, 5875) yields -0.4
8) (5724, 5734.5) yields -0.2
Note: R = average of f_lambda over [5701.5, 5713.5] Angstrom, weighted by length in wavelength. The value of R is 3.27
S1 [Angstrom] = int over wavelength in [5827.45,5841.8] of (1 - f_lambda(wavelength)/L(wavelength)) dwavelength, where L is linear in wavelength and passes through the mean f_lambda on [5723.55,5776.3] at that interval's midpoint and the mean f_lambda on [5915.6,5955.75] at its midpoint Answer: 0.6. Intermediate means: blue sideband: 3.54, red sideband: 3.51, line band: 3.39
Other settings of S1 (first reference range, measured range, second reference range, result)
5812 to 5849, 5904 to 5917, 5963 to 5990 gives 0.20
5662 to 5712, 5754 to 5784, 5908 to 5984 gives -0.84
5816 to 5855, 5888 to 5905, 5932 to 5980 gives 2.30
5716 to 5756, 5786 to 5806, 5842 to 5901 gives -0.65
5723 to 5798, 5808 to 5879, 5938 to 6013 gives 0.36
